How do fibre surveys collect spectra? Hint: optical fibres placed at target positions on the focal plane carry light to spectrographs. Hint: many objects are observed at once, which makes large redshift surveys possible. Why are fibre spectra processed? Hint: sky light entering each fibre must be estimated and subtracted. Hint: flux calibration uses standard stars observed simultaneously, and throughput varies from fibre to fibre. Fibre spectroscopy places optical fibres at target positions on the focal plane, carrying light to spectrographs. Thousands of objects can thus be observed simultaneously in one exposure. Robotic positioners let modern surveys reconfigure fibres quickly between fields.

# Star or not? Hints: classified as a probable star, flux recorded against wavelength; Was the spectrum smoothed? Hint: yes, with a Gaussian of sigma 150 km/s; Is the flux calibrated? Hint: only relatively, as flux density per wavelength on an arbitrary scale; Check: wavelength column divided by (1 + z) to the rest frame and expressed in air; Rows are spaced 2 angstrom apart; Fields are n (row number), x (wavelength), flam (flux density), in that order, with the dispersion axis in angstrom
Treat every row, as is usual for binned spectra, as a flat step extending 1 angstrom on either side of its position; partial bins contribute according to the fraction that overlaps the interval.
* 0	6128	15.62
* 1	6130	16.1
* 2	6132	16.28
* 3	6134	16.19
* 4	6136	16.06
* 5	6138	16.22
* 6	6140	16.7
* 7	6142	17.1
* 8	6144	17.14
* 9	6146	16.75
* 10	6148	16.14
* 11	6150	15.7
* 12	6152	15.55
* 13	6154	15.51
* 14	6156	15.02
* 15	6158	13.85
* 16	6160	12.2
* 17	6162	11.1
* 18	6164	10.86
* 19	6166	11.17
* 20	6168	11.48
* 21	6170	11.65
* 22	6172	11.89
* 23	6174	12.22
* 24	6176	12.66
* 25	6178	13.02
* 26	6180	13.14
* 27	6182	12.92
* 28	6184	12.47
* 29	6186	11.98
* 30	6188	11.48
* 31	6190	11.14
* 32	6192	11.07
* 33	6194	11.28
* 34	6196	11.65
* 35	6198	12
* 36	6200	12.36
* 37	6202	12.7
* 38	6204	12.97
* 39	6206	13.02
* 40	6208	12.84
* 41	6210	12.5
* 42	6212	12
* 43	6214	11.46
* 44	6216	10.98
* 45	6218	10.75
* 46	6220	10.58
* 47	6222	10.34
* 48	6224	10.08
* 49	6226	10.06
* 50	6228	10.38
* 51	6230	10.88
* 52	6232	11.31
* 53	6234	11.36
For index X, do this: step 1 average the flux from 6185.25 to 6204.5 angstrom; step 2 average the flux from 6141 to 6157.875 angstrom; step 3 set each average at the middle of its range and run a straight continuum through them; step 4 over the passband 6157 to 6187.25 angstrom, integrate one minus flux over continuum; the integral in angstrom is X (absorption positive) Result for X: 3.7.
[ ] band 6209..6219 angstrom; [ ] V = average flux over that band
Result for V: 11.5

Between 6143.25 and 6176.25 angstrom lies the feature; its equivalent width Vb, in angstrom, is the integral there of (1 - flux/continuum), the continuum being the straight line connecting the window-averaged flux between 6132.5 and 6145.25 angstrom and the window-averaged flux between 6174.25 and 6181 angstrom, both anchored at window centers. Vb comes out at 2.4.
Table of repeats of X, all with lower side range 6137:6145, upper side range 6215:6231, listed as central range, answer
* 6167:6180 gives 1.9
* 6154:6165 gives 1.8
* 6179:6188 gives 0.7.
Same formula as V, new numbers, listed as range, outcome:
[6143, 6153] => 16.3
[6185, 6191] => 11.5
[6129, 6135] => 16.2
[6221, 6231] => 10.3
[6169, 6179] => 12.3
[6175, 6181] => 12.9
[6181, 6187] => 12.5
